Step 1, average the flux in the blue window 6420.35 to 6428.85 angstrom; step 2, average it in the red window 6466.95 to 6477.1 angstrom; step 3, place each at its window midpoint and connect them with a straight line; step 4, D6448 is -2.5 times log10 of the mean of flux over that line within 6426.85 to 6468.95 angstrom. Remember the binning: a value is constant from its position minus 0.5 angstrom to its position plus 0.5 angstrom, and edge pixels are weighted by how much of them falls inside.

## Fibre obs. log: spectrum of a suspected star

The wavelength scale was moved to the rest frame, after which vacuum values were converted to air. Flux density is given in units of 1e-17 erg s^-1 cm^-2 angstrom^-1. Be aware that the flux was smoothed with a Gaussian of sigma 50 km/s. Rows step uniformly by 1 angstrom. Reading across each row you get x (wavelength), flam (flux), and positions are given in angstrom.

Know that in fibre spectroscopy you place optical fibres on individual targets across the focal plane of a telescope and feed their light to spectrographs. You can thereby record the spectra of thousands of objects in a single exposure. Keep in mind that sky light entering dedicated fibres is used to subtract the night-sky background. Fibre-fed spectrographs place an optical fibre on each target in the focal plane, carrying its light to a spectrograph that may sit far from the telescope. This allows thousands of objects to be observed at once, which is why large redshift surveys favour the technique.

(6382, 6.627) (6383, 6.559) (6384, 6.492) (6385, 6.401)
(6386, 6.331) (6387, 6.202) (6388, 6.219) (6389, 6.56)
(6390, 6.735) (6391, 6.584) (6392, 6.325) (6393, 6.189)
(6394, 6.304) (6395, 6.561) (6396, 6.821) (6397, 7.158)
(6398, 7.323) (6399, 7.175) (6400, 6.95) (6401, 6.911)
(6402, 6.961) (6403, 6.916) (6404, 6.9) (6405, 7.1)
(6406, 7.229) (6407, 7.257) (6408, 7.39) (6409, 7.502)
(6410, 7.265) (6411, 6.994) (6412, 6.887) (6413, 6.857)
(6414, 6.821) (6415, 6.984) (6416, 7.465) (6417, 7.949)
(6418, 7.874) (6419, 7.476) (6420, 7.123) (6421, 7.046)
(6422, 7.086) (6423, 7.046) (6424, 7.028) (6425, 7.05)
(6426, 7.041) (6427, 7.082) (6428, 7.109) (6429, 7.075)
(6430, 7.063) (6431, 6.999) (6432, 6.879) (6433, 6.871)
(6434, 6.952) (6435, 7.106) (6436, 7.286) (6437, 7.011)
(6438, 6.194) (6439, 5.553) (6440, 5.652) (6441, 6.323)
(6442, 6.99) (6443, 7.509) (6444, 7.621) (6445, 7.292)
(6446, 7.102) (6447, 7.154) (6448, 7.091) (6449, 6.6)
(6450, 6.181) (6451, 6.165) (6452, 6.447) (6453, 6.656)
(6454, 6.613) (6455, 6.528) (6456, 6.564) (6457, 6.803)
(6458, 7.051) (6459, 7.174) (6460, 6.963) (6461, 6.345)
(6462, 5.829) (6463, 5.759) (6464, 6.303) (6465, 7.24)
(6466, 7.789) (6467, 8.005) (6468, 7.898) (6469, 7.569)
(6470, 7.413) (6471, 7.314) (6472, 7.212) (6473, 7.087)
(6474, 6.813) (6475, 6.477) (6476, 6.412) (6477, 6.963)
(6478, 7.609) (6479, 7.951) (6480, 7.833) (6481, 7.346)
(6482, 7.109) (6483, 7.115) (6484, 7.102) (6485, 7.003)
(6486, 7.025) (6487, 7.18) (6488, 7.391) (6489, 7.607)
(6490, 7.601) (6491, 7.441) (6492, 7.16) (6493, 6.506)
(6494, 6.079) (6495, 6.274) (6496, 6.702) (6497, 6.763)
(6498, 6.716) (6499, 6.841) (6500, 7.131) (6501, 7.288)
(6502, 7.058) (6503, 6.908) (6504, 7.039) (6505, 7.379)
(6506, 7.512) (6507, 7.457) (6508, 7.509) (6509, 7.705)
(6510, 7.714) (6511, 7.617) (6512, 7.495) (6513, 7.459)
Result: 0.04 mag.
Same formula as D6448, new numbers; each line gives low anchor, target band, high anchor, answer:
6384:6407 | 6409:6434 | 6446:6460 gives -0.06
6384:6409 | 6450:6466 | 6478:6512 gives 0.07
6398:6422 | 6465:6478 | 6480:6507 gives -0.02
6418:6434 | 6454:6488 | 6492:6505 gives -0.02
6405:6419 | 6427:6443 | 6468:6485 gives 0.07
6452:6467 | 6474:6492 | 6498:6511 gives -0.03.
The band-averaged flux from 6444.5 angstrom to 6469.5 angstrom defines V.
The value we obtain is 6.84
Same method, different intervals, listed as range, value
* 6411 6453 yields 6.95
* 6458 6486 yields 7.1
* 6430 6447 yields 6.85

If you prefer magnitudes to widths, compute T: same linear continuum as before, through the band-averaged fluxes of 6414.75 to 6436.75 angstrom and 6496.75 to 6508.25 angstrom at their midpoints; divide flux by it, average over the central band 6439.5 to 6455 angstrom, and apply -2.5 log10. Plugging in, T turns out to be 0.06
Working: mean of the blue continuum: 7.16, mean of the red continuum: 7.13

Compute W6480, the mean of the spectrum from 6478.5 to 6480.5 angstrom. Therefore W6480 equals 7.89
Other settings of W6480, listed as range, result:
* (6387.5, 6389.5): 6.39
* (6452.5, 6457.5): 6.63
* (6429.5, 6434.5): 6.95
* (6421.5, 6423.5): 7.07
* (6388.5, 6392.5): 6.55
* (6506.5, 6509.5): 7.56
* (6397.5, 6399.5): 7.25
